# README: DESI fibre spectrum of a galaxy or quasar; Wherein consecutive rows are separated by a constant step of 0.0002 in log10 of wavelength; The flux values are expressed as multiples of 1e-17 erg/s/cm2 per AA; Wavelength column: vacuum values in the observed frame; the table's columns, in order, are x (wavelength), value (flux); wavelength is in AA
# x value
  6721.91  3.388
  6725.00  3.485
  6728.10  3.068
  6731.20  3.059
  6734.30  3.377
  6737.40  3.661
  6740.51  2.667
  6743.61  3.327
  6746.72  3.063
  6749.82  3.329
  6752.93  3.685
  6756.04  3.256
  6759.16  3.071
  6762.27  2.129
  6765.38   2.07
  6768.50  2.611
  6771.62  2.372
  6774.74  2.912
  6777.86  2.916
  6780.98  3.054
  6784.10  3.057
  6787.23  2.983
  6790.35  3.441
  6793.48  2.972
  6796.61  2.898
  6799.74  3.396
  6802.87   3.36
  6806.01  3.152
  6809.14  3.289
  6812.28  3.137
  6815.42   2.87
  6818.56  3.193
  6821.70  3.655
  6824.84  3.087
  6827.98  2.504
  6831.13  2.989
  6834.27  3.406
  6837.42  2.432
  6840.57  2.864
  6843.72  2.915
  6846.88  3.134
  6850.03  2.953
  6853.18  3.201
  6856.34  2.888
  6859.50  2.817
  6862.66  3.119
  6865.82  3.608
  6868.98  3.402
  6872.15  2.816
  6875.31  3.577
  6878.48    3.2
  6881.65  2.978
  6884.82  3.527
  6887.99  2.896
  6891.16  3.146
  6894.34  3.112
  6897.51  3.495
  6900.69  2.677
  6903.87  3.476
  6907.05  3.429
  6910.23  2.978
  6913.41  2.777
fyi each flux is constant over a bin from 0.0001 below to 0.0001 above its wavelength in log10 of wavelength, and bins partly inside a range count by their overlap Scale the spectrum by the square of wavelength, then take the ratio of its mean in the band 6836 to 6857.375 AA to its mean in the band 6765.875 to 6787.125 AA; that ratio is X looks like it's 1.1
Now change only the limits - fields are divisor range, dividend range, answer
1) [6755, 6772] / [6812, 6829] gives 1.22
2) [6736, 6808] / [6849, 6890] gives 1.08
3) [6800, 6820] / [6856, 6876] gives 1.01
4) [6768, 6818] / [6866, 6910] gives 1.09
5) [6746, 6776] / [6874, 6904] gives 1.17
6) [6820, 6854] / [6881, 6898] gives 1.07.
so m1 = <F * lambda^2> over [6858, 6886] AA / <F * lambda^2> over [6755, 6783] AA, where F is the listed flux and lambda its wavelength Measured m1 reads 1.23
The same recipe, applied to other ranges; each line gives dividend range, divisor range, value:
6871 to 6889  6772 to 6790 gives 1.10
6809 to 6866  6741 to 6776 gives 1.08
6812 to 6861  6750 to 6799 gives 1.05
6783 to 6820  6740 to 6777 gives 1.11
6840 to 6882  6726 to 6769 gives 1.06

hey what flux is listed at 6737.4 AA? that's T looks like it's 3.661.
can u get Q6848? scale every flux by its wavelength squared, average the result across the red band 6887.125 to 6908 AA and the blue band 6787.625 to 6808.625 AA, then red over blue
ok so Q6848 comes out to 1.02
